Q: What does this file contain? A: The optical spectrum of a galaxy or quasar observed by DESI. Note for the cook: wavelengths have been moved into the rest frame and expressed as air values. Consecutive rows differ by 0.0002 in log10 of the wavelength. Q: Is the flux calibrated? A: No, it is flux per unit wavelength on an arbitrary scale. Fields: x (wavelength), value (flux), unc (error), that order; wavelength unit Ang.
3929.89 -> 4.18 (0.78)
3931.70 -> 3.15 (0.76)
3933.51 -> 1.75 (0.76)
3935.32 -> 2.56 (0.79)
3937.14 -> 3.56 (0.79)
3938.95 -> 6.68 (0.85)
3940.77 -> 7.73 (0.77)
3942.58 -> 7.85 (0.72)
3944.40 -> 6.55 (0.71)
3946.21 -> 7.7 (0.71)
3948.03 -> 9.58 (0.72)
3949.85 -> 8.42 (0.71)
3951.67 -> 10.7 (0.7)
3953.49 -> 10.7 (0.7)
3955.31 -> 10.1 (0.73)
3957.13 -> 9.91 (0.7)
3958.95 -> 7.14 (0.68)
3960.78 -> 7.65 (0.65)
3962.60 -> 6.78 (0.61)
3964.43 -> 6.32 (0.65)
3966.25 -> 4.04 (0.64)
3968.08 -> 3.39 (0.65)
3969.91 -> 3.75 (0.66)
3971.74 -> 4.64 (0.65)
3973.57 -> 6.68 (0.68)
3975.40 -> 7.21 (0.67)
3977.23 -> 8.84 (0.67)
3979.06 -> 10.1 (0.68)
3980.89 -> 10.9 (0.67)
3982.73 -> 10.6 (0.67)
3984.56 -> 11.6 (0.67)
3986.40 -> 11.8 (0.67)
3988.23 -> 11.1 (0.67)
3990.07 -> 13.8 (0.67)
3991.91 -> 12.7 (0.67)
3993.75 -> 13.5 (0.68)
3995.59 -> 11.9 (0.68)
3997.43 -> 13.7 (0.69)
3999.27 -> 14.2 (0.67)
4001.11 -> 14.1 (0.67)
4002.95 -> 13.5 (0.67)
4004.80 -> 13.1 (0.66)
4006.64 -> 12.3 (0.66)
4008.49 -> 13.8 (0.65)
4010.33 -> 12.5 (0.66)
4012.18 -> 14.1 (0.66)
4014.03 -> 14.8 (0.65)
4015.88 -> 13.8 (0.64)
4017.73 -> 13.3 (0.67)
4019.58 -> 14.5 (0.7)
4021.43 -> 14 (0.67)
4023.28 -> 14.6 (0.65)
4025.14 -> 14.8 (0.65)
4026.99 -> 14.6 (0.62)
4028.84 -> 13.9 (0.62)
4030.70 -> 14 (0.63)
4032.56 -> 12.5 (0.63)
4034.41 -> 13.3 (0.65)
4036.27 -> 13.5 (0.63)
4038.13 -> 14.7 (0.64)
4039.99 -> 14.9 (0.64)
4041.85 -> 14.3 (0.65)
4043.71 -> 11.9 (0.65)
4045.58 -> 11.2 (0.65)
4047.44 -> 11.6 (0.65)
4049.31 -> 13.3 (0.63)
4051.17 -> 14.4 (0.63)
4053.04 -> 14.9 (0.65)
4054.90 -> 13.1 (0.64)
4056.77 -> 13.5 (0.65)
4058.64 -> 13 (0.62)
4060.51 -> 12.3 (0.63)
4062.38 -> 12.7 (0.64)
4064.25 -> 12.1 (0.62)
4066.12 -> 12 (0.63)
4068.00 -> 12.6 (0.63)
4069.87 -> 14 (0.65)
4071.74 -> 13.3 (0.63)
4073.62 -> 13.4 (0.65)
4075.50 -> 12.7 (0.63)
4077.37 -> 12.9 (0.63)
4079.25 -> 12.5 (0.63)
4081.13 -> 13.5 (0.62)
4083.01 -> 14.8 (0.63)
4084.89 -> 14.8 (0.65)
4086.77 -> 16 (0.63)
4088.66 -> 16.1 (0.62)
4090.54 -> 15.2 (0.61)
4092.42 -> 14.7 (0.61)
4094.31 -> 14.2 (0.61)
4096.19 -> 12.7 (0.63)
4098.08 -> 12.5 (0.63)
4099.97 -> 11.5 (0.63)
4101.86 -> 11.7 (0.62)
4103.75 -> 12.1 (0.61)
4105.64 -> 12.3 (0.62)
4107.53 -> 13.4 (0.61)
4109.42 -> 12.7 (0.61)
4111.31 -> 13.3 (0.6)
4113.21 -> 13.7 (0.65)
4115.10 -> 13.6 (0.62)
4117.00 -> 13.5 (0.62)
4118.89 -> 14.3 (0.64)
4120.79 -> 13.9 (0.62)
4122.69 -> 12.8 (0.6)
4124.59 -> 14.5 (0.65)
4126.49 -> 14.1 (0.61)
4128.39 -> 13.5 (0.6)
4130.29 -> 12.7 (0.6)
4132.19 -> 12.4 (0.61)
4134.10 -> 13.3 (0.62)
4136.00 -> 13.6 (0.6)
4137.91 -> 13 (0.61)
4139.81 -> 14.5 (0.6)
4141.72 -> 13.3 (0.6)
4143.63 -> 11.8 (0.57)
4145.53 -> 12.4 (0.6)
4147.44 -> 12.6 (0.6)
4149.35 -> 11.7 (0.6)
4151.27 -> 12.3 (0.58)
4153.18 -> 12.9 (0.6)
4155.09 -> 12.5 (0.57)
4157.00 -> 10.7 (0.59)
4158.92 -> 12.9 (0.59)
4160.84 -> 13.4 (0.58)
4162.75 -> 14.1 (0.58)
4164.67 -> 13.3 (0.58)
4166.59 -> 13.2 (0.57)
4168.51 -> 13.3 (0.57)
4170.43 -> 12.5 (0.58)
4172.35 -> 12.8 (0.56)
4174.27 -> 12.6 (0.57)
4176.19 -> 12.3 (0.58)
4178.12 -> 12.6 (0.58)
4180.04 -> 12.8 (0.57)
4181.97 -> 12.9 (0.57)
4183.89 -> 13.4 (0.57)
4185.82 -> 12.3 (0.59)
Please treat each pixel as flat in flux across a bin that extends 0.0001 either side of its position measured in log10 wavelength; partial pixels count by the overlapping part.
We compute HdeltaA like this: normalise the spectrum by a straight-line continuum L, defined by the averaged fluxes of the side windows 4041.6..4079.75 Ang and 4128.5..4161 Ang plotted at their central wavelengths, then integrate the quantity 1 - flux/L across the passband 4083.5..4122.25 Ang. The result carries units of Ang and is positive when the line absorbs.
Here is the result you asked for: -2.4 Ang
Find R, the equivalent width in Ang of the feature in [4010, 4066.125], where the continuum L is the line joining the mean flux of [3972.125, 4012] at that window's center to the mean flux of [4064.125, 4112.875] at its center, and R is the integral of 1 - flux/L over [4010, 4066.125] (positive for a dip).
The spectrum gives -4.5 Ang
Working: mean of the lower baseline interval 11.8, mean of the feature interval 13.5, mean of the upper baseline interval 13.4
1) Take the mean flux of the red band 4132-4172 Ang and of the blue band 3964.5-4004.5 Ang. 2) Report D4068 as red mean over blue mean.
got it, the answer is 1.3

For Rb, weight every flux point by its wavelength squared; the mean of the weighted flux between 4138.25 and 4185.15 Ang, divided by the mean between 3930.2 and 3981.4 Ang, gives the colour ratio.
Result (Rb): 2.05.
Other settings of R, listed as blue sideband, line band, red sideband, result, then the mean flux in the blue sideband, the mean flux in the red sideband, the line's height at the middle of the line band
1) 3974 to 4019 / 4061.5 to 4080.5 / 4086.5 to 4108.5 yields 0.5 Ang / 12.3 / 13.5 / 13.2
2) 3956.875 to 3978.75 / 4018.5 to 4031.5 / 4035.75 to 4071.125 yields -4.1 Ang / 6.36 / 13.2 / 10.9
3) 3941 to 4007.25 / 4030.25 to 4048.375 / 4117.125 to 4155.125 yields -3.5 Ang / 9.61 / 13.1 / 11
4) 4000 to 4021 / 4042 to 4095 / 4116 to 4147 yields 0.1 Ang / 13.6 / 13.3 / 13.5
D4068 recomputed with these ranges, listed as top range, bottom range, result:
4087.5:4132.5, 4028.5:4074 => 1.02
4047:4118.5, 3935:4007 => 1.45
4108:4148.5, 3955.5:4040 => 1.17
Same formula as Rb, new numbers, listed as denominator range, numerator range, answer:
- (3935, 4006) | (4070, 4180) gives 1.55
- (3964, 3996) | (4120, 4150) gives 1.56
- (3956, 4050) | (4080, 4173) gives 1.22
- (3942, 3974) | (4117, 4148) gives 1.98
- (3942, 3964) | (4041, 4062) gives 1.60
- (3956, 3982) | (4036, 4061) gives 1.98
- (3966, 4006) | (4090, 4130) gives 1.36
